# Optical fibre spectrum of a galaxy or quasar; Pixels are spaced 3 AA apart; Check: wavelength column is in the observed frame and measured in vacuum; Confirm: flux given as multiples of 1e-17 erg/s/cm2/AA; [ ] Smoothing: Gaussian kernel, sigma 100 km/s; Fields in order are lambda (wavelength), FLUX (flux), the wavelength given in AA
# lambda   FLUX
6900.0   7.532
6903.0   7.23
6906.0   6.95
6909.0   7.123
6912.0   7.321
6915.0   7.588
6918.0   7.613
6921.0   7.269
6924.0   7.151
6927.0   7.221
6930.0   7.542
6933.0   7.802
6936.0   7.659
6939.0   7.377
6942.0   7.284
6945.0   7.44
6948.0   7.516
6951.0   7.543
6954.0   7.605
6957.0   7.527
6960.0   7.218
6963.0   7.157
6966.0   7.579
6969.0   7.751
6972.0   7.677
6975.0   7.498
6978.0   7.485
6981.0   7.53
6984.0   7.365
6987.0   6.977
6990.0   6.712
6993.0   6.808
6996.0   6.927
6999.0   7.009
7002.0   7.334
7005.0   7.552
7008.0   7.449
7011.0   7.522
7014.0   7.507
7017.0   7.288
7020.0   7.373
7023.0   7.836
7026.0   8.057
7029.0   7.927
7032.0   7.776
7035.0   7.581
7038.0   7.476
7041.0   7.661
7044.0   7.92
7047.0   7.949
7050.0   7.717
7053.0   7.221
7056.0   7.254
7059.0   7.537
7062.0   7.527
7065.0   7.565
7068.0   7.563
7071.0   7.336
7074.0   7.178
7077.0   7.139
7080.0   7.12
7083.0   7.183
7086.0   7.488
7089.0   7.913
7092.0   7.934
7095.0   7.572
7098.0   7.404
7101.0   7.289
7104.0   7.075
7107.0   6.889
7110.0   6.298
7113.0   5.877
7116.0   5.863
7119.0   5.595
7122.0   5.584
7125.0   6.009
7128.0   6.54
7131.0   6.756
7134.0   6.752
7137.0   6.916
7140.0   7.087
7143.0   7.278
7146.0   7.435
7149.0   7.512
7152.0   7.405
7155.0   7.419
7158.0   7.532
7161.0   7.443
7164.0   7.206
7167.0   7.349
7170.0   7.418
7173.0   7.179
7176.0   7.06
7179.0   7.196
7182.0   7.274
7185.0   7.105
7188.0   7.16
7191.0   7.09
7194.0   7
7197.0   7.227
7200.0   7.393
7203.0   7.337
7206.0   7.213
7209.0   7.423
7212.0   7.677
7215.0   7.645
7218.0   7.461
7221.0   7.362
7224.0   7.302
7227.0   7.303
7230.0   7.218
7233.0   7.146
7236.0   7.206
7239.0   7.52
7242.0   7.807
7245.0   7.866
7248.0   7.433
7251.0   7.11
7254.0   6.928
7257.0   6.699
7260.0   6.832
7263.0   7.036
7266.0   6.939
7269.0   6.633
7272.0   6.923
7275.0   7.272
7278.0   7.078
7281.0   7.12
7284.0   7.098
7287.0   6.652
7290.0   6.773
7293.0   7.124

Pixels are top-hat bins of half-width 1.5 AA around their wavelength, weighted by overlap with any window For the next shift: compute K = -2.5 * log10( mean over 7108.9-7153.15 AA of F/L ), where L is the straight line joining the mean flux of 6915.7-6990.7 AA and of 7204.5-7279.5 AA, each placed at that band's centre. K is 0.11 mag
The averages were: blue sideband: 7.43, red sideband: 7.24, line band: 6.59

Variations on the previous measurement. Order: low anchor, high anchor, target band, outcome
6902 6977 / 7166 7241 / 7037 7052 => -0.052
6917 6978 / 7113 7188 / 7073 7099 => -0.050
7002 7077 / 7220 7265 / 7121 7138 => 0.154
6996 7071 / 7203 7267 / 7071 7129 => 0.093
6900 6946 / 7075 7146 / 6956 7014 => -0.017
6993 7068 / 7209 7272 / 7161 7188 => 0.016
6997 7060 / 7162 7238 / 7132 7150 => 0.035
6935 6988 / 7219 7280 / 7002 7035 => -0.030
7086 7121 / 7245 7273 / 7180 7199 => -0.031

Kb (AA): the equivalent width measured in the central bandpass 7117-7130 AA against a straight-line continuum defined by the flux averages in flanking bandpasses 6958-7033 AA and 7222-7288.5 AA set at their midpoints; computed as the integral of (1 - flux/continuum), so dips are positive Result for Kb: 2.35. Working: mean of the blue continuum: 7.41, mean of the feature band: 5.96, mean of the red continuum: 7.14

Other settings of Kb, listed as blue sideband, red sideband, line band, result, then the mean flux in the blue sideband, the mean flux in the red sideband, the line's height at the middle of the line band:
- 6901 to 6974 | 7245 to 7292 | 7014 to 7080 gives -2.45 AA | 7.42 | 7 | 7.28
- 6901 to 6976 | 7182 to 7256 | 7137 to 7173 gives 0.02 AA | 7.43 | 7.33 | 7.35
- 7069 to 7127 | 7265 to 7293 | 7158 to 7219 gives -3.34 AA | 6.88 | 6.95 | 6.92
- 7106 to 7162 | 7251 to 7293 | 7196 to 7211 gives -1.09 AA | 6.74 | 6.94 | 6.84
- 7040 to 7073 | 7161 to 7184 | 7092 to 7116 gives 1.69 AA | 7.56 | 7.25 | 7.43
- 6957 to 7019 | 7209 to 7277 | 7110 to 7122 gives 2.41 AA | 7.32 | 7.24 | 7.28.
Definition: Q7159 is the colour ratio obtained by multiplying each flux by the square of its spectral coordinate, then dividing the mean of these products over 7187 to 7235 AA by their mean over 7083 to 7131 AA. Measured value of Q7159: 1.1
